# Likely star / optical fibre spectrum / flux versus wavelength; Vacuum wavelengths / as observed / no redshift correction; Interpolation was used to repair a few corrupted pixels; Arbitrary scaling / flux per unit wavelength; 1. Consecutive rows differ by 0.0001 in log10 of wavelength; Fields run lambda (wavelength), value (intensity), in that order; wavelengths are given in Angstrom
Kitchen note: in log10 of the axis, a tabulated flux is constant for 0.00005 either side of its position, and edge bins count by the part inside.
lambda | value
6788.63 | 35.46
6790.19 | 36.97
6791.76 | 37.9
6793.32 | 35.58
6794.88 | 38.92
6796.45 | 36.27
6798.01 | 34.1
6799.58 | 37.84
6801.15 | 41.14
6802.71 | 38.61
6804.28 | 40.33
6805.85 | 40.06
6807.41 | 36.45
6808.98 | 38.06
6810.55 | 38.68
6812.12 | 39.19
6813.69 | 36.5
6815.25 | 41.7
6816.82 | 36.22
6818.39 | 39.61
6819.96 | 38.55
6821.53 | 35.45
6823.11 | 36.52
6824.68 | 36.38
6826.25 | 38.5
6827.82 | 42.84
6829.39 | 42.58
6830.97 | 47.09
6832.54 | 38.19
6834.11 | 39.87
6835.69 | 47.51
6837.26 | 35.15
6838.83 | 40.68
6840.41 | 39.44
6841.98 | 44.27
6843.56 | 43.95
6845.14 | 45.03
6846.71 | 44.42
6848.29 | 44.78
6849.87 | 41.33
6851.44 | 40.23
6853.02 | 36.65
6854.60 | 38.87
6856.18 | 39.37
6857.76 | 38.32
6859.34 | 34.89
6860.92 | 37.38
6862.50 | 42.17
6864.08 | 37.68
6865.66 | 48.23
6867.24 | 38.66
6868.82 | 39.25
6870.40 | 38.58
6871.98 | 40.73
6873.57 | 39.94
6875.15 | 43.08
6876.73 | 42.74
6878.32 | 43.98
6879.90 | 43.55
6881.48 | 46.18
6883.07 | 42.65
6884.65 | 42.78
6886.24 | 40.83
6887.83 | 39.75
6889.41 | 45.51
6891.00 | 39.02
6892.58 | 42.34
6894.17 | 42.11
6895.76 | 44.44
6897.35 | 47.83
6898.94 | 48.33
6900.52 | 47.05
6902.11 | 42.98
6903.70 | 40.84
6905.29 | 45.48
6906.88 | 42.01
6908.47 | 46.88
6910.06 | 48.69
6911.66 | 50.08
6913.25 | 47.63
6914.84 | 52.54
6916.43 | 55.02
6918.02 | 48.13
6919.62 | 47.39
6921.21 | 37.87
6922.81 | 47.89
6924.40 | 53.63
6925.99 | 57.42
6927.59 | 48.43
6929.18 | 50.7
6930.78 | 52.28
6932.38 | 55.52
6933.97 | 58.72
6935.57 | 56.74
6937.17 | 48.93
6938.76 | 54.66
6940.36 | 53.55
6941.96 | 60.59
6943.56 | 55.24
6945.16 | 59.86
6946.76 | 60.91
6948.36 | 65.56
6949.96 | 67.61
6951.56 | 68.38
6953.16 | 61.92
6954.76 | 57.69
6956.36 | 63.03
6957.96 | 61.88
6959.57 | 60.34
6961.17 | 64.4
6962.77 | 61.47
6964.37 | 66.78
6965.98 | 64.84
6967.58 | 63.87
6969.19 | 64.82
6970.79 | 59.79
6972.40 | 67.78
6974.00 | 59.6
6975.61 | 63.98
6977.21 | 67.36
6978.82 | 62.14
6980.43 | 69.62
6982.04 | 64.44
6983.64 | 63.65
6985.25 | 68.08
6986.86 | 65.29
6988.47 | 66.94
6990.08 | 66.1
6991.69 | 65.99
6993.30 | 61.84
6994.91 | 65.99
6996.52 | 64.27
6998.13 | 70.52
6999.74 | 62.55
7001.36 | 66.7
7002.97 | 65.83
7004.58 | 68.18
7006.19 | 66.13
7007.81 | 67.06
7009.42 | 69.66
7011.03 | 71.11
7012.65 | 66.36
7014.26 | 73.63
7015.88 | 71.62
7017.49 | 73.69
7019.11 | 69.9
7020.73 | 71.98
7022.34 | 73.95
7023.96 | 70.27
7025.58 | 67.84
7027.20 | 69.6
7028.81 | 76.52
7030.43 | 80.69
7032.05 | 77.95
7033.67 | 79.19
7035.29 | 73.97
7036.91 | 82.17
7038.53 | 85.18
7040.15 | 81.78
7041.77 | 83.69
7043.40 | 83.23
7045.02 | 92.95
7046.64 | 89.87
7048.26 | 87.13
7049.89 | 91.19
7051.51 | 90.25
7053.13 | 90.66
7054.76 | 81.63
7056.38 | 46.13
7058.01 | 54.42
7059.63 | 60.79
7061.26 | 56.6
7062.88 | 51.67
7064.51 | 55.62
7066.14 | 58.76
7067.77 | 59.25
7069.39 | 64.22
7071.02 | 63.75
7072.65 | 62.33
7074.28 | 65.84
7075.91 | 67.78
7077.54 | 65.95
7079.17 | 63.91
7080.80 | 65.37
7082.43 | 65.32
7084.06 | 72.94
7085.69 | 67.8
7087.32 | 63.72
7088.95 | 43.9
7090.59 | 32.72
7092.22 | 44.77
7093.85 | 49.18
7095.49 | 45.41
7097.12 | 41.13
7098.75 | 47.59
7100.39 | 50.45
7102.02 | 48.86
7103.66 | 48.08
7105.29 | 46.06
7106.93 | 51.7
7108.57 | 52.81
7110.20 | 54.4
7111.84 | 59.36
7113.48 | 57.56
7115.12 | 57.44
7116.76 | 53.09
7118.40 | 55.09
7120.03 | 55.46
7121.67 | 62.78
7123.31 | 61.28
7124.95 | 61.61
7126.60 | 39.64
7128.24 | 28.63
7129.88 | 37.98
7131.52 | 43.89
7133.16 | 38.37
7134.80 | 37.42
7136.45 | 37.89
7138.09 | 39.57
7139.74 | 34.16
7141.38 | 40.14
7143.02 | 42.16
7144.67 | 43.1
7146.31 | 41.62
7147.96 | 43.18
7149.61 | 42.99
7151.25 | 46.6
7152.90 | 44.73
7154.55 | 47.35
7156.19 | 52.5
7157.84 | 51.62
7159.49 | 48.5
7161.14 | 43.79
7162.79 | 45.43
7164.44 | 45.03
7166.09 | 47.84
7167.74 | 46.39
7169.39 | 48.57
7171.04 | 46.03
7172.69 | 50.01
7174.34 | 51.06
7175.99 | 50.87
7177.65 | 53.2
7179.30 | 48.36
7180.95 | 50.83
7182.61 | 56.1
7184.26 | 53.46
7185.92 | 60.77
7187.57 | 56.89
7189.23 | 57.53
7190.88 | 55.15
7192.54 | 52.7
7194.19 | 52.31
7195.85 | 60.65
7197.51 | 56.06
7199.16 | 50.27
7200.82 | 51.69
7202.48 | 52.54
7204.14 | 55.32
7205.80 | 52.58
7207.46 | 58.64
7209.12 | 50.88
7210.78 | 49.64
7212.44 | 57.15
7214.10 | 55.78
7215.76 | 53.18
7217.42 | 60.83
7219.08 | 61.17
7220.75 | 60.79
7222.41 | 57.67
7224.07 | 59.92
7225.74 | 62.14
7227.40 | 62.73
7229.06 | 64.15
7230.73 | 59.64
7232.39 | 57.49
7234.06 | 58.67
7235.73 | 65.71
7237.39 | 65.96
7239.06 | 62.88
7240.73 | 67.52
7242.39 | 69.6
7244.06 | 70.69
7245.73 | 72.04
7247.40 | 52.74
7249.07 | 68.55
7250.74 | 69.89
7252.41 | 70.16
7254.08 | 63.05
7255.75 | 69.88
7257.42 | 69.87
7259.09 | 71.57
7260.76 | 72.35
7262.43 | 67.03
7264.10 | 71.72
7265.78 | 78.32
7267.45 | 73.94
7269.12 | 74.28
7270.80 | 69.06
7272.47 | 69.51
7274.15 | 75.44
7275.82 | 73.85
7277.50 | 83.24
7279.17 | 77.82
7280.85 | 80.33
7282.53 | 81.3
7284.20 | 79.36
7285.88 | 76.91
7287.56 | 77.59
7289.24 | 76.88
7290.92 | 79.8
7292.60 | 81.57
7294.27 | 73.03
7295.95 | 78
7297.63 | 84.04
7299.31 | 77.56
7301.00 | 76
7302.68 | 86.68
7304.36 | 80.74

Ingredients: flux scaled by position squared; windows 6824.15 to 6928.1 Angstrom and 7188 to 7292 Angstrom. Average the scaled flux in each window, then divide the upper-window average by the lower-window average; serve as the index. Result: 1.67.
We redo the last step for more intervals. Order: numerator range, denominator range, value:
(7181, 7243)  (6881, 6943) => 1.31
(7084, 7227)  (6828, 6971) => 1.12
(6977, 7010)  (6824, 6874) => 1.69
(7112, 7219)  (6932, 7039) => 0.79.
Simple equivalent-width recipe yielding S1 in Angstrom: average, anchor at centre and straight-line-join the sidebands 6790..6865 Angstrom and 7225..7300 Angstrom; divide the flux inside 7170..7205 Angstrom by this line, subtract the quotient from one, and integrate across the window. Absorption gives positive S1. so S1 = 6.6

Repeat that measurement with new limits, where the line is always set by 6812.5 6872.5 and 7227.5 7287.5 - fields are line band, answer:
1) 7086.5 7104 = 3.5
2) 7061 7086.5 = -2.8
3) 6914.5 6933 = -1.8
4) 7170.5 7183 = 2.6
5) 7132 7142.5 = 4.0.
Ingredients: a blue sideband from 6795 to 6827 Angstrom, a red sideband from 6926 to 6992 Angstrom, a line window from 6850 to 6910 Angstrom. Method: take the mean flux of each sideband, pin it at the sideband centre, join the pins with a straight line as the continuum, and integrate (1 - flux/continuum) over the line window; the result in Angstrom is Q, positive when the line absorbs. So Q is 8.45 Angstrom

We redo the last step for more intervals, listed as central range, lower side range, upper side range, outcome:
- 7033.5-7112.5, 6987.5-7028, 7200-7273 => 3.6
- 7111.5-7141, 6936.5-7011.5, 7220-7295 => 8.6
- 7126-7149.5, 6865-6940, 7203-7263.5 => 7.6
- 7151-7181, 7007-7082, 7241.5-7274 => 9.5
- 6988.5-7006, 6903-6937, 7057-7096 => -3.8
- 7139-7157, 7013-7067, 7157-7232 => 4.9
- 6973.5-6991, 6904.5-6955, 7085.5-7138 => -4.4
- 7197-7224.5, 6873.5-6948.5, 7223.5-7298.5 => 5.0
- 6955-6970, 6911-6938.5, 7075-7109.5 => -3.3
